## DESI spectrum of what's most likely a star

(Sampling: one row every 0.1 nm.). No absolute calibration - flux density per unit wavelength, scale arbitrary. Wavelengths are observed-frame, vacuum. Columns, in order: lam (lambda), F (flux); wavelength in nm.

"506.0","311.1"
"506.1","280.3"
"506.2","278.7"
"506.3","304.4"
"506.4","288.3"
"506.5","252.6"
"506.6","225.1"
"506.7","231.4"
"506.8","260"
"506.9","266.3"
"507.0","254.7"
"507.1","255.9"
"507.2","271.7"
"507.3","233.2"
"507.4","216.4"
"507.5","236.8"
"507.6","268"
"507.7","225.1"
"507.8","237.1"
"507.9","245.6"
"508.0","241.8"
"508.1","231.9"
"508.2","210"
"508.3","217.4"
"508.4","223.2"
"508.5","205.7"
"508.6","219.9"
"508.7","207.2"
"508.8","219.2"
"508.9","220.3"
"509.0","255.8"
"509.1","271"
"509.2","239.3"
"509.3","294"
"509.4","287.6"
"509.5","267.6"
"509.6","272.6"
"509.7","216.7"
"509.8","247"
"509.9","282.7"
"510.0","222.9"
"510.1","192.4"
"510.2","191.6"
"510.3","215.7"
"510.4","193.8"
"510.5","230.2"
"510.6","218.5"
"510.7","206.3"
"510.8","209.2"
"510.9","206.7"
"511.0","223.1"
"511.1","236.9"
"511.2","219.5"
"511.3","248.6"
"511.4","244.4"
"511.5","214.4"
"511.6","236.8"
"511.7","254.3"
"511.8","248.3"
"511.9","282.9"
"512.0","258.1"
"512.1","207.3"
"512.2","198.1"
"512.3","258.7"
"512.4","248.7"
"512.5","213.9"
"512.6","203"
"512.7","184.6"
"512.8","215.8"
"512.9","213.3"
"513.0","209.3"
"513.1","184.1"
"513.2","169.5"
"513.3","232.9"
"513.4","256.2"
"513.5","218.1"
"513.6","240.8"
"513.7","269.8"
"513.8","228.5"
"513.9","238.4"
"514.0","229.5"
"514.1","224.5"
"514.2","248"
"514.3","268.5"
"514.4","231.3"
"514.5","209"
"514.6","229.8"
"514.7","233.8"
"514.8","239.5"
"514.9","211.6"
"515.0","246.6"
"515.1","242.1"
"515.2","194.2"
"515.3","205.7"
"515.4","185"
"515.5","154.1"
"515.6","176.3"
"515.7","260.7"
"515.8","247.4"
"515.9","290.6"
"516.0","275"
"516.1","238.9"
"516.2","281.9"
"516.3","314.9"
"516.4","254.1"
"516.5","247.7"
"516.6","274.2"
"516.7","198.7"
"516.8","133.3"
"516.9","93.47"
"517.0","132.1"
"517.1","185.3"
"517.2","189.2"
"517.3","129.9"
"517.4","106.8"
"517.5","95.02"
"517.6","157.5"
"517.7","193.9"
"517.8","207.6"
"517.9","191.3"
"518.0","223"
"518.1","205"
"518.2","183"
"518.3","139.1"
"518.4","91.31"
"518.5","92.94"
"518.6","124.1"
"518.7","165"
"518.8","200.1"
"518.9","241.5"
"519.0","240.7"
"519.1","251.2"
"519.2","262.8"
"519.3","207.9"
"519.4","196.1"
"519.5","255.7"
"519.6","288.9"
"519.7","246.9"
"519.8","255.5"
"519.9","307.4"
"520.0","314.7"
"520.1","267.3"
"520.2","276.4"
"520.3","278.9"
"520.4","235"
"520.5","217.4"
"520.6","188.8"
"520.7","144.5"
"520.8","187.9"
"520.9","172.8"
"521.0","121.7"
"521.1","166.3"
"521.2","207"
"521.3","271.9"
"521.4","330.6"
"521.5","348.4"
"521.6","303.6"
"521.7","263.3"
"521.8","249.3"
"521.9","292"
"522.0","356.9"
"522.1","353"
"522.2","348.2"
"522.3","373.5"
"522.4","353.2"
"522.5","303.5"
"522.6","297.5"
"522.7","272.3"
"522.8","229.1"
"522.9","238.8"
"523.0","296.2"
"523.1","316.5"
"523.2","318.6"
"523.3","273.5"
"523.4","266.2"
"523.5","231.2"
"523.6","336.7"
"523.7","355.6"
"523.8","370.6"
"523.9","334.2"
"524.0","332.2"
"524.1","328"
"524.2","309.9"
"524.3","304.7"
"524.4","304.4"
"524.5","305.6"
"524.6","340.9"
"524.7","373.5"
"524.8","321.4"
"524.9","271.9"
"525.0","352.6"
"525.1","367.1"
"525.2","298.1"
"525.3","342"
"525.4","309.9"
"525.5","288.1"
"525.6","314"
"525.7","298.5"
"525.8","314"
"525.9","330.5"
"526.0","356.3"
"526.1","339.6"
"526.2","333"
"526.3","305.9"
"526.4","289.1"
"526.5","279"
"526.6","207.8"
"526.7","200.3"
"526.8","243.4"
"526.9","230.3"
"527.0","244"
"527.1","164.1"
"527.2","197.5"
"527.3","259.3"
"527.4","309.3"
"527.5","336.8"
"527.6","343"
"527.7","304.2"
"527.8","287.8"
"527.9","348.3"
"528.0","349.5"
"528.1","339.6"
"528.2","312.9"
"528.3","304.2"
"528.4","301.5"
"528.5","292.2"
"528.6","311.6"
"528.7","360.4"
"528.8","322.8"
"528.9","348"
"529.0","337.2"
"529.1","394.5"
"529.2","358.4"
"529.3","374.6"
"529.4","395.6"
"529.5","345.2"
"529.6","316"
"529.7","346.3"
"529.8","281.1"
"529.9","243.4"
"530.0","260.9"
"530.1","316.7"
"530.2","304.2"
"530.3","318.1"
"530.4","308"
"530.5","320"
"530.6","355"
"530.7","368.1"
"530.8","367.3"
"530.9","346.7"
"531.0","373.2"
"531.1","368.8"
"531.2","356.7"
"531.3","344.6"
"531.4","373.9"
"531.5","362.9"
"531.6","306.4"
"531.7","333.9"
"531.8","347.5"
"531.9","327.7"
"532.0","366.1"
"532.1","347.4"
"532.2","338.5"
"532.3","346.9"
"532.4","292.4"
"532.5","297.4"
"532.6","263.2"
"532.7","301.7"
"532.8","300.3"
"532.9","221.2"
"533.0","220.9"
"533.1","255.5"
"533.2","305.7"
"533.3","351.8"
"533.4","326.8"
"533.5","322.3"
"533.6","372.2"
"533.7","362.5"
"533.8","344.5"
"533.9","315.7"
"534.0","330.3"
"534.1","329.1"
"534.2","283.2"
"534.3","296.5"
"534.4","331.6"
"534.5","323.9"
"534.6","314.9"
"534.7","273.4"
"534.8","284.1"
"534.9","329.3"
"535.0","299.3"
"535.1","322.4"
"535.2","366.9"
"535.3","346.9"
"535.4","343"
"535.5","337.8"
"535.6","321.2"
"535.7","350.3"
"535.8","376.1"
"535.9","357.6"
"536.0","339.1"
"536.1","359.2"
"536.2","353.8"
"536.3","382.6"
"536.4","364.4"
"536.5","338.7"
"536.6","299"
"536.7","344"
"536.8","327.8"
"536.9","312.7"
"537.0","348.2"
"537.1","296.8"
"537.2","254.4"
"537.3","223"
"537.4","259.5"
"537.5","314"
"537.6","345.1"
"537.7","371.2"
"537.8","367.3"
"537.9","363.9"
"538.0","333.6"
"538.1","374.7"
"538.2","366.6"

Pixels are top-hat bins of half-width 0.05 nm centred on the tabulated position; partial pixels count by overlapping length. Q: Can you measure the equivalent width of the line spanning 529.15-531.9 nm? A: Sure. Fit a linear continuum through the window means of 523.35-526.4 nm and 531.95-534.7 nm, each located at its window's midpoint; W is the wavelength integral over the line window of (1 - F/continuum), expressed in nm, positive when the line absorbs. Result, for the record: -0.19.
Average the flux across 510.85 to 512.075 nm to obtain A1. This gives 239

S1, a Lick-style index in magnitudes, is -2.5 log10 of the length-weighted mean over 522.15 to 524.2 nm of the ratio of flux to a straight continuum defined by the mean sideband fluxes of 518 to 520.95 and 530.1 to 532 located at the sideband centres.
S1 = -0.203 mag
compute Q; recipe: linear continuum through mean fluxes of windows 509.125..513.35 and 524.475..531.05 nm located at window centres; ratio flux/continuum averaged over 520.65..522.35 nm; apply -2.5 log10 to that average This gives 0.07 mag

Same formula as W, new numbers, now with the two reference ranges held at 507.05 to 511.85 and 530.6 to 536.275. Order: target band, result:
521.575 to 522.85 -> -0.10 nm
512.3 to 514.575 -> 0.22 nm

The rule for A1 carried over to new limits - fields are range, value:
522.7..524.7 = 306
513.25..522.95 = 229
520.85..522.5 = 283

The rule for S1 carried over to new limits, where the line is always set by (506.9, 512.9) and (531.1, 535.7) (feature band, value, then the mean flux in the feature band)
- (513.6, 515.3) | 0.08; 233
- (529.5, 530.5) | 0.02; 303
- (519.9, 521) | 0.20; 227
